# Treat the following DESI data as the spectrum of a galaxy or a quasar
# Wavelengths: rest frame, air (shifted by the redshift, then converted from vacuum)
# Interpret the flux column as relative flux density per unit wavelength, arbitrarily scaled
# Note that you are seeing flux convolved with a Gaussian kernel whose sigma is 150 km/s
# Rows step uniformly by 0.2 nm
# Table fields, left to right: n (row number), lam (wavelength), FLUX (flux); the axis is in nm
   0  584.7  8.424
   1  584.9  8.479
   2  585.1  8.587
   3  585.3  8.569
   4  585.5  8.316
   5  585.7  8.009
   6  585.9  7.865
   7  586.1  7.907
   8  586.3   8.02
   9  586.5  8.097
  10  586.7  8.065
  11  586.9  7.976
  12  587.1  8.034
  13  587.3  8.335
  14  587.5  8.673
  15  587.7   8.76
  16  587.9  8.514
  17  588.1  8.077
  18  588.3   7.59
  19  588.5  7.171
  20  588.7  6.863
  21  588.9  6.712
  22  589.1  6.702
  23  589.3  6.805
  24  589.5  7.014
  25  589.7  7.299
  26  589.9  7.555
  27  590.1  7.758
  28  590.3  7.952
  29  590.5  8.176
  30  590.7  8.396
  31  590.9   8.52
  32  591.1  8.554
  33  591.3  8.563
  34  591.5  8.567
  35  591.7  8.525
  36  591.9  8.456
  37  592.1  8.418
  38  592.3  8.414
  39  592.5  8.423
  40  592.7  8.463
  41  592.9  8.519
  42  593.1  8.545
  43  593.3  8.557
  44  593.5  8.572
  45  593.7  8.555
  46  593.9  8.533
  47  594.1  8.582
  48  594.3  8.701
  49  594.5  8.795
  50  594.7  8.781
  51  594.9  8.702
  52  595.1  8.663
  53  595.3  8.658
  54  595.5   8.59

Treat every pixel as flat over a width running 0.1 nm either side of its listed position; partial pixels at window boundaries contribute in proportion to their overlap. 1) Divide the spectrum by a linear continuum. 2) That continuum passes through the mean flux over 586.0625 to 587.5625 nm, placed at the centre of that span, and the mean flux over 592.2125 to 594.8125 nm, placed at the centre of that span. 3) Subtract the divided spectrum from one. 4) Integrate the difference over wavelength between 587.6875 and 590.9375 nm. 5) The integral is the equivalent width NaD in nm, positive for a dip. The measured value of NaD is 0.28 nm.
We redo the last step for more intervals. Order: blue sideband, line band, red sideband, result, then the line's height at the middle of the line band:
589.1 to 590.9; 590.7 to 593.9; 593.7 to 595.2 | -0.14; 8.16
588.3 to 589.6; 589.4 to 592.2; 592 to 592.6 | -0.13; 7.75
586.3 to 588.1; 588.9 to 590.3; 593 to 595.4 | 0.20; 8.4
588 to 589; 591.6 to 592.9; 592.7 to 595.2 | -0.04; 8.2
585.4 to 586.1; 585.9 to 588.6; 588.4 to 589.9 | -0.18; 7.57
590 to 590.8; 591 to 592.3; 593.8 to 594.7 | -0.04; 8.26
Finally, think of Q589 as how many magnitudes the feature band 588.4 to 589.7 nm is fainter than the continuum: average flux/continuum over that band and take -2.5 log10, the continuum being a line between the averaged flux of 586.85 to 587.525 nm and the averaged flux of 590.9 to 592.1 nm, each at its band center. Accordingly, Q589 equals 0.21 mag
